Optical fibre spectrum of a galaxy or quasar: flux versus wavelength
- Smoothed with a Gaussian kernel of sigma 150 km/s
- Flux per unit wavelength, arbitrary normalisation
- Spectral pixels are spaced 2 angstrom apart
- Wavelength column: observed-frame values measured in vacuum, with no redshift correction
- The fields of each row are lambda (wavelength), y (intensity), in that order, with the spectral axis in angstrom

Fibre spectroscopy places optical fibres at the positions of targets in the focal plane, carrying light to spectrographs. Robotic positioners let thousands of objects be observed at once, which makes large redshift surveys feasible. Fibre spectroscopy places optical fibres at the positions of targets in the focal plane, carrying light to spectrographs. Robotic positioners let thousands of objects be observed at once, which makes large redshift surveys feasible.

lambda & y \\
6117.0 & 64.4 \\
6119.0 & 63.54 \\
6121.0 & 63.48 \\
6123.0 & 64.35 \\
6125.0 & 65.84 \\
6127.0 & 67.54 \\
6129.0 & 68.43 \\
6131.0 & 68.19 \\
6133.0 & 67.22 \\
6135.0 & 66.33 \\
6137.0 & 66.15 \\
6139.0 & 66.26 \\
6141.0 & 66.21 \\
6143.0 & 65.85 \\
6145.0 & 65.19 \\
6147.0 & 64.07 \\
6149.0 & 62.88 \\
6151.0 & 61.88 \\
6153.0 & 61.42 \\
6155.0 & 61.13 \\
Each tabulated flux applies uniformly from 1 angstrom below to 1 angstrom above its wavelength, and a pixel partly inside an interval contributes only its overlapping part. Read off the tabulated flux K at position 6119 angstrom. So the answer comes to 63.54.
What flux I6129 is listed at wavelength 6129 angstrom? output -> 68.43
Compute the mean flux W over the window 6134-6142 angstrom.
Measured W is 66.2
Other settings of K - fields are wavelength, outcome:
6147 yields 64.07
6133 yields 67.22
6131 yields 68.19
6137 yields 66.15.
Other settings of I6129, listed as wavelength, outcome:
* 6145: 65.19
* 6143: 65.85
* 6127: 67.54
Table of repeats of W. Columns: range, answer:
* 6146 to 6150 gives 63.5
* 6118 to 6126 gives 64.3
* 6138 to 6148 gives 65.5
